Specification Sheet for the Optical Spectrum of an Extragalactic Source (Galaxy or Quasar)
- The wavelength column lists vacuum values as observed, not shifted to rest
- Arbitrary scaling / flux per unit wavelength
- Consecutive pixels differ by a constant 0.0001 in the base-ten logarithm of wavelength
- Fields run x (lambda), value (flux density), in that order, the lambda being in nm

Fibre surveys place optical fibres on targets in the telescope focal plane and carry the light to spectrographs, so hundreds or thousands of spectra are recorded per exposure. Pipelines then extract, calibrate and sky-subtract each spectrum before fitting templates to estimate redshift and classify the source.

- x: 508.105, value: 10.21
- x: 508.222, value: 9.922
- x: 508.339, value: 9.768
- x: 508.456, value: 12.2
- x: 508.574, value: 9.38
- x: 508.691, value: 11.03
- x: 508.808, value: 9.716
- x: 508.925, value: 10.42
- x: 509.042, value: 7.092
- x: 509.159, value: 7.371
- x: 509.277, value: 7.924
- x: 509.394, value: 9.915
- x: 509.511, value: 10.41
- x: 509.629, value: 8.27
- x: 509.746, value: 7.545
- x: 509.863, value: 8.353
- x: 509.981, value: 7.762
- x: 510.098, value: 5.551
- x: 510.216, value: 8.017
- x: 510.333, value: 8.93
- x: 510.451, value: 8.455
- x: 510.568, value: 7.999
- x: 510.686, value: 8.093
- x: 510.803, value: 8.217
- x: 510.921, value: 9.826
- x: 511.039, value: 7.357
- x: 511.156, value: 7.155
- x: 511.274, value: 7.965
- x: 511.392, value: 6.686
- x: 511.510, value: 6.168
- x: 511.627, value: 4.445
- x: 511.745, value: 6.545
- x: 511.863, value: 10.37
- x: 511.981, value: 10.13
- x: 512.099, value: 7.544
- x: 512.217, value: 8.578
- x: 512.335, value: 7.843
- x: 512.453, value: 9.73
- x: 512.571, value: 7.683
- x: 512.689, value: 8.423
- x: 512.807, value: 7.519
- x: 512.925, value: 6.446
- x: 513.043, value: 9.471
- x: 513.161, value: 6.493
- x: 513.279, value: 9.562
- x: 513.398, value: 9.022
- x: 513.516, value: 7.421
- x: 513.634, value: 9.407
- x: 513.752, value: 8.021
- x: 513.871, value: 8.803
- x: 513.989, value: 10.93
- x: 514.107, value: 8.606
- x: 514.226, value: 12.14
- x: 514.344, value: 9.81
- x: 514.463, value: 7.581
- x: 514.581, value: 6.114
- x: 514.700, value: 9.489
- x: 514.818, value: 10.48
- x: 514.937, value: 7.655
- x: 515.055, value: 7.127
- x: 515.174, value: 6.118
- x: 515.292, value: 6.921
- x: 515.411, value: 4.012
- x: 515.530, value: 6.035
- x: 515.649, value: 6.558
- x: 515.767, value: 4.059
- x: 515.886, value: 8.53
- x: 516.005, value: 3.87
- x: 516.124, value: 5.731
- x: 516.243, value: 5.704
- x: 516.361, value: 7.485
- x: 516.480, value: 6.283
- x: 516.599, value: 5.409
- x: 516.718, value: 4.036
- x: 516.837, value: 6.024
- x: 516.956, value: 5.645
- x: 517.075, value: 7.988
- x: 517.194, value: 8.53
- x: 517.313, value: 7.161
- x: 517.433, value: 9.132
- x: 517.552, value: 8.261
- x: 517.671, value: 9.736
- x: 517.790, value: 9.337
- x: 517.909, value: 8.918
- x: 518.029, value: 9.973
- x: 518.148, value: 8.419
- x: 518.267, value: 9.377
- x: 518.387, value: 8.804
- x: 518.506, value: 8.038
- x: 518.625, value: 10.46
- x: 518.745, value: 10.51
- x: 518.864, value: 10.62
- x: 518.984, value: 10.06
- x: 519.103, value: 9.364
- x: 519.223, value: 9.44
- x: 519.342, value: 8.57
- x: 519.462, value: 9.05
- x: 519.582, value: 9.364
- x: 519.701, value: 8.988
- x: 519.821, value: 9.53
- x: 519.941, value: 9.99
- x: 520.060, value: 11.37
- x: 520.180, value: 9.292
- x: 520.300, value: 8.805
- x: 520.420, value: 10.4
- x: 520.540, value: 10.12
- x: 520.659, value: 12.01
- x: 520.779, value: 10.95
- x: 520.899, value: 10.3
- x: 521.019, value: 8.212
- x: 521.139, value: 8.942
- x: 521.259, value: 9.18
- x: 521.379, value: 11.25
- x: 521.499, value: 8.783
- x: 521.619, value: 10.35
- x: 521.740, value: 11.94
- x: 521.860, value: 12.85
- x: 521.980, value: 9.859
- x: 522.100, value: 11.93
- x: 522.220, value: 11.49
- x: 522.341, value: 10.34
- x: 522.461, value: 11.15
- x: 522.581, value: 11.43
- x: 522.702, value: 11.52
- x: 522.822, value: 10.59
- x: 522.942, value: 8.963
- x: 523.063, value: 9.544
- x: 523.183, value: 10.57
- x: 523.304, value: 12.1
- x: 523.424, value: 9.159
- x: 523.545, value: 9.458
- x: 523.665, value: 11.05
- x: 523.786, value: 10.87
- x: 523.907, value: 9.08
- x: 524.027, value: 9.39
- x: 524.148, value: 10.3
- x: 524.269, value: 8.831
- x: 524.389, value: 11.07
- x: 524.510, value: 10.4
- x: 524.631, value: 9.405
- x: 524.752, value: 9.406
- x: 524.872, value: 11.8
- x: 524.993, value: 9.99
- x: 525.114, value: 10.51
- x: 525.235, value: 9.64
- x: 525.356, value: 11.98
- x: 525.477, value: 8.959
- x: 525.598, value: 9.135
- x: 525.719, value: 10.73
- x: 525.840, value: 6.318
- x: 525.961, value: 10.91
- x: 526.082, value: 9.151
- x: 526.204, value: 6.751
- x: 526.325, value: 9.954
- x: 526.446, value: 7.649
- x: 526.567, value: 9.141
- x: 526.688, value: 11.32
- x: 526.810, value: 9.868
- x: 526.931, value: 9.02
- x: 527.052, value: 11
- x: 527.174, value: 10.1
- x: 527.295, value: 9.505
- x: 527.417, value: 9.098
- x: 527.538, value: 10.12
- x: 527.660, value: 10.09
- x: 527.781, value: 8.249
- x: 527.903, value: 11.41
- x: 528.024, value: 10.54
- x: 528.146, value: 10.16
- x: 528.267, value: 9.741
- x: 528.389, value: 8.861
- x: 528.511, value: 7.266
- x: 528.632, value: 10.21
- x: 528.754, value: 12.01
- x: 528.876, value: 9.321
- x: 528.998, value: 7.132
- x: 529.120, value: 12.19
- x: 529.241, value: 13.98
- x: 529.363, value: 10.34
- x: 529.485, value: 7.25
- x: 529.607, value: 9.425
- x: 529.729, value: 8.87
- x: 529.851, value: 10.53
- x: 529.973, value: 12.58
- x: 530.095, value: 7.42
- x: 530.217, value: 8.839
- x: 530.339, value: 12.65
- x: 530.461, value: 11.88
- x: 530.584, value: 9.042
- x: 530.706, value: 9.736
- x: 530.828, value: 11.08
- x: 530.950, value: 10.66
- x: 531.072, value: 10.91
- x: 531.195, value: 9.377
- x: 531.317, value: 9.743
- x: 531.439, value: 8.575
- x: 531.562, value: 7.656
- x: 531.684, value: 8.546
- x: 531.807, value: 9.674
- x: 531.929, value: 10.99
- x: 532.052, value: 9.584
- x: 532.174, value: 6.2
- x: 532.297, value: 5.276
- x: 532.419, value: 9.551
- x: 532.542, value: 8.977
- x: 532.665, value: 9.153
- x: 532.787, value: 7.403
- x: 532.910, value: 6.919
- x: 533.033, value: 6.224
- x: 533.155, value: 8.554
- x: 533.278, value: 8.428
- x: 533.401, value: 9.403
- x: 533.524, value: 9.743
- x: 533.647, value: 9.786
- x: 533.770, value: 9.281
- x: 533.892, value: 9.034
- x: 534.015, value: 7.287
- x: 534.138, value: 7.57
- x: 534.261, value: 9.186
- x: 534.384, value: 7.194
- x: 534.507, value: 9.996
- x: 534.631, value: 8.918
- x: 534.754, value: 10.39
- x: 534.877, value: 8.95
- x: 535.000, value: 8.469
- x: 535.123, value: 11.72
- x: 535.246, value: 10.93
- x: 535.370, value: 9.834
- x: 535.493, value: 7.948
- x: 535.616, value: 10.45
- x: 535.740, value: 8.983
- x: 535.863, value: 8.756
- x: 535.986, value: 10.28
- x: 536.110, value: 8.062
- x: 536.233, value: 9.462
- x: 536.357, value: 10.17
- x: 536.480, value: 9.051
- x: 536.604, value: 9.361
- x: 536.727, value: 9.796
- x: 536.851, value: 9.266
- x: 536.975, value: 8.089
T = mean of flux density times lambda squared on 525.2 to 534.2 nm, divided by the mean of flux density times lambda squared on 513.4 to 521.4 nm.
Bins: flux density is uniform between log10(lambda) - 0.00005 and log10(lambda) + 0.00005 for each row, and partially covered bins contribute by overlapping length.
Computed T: 1.16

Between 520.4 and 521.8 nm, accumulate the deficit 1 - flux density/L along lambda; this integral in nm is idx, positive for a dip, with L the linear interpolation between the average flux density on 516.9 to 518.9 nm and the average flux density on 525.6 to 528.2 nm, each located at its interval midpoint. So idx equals -0.17 nm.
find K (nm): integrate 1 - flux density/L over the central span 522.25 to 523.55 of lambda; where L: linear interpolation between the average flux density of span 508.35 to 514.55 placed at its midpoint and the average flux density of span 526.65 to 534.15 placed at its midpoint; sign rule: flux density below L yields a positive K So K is -0.21 nm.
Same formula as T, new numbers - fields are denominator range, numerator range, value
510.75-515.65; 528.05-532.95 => 1.27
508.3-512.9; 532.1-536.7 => 1.16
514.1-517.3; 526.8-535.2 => 1.44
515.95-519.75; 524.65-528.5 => 1.23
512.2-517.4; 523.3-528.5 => 1.36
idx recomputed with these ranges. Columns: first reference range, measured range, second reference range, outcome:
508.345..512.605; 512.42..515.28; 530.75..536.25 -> 0.00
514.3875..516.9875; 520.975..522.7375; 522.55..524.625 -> -0.23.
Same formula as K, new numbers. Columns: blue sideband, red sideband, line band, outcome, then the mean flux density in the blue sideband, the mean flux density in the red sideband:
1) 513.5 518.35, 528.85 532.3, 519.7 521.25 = -0.308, 7.64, 9.71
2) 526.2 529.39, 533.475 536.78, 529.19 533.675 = 0.129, 9.87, 9.28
